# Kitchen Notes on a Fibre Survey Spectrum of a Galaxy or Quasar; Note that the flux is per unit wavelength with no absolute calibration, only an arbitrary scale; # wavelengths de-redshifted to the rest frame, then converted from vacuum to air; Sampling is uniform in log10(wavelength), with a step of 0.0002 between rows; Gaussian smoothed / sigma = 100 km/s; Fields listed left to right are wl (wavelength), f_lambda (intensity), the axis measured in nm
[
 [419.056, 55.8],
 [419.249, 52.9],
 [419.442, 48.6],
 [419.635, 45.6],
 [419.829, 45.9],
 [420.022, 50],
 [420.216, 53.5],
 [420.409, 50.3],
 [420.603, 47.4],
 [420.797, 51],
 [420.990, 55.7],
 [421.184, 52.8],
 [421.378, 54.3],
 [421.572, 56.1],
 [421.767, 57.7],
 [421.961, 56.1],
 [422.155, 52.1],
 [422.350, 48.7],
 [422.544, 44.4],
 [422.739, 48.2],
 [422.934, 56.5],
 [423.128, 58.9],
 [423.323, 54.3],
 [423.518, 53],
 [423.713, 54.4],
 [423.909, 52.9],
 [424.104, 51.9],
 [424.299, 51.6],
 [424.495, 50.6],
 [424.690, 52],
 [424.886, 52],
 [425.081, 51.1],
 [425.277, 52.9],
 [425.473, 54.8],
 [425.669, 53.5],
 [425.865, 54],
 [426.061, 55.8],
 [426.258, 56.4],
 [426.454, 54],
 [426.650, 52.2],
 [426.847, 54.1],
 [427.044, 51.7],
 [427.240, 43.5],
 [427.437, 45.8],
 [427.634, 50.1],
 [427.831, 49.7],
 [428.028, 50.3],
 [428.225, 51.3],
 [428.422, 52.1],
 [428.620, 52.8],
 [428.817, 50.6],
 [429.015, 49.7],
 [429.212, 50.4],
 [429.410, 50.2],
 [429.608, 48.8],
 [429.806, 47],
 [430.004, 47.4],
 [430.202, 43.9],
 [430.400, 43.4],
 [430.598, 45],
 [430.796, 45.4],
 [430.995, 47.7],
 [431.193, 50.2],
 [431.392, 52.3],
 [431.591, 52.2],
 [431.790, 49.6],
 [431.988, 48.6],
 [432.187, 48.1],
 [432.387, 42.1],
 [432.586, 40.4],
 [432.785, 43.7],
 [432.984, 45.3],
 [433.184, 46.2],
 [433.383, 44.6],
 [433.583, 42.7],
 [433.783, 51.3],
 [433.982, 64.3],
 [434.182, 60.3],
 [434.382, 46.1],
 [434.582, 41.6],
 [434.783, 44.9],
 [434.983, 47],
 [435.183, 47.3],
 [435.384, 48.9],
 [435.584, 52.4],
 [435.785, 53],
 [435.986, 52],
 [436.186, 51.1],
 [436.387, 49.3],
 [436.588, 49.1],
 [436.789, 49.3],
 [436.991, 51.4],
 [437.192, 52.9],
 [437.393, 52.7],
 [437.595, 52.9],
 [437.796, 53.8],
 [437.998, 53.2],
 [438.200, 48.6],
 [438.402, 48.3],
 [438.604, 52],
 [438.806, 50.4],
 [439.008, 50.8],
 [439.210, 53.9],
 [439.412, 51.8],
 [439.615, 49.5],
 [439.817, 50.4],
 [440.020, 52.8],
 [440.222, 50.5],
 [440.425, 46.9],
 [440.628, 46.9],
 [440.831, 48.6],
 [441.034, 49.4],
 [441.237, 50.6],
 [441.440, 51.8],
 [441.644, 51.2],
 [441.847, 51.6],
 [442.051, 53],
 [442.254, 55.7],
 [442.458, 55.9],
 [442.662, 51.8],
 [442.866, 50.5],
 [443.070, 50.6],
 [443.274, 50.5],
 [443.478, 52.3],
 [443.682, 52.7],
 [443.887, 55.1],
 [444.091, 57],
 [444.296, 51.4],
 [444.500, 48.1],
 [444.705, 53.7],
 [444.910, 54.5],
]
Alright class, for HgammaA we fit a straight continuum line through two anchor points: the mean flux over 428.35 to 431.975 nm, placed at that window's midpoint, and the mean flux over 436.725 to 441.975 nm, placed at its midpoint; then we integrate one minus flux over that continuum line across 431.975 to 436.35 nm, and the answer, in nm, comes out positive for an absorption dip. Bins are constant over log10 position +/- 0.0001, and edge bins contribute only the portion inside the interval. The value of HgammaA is 0.125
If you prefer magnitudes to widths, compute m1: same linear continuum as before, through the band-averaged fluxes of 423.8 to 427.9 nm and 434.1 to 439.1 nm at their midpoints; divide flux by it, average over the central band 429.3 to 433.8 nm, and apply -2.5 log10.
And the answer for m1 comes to 0.098 mag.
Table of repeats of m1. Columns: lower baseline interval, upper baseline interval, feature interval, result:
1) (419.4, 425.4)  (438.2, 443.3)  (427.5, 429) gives 0.019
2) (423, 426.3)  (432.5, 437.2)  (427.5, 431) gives 0.061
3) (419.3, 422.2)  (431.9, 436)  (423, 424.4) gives -0.061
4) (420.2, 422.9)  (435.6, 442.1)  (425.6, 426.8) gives -0.052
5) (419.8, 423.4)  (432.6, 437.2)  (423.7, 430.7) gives 0.007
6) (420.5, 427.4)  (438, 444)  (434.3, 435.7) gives 0.105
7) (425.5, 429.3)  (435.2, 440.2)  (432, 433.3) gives 0.154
